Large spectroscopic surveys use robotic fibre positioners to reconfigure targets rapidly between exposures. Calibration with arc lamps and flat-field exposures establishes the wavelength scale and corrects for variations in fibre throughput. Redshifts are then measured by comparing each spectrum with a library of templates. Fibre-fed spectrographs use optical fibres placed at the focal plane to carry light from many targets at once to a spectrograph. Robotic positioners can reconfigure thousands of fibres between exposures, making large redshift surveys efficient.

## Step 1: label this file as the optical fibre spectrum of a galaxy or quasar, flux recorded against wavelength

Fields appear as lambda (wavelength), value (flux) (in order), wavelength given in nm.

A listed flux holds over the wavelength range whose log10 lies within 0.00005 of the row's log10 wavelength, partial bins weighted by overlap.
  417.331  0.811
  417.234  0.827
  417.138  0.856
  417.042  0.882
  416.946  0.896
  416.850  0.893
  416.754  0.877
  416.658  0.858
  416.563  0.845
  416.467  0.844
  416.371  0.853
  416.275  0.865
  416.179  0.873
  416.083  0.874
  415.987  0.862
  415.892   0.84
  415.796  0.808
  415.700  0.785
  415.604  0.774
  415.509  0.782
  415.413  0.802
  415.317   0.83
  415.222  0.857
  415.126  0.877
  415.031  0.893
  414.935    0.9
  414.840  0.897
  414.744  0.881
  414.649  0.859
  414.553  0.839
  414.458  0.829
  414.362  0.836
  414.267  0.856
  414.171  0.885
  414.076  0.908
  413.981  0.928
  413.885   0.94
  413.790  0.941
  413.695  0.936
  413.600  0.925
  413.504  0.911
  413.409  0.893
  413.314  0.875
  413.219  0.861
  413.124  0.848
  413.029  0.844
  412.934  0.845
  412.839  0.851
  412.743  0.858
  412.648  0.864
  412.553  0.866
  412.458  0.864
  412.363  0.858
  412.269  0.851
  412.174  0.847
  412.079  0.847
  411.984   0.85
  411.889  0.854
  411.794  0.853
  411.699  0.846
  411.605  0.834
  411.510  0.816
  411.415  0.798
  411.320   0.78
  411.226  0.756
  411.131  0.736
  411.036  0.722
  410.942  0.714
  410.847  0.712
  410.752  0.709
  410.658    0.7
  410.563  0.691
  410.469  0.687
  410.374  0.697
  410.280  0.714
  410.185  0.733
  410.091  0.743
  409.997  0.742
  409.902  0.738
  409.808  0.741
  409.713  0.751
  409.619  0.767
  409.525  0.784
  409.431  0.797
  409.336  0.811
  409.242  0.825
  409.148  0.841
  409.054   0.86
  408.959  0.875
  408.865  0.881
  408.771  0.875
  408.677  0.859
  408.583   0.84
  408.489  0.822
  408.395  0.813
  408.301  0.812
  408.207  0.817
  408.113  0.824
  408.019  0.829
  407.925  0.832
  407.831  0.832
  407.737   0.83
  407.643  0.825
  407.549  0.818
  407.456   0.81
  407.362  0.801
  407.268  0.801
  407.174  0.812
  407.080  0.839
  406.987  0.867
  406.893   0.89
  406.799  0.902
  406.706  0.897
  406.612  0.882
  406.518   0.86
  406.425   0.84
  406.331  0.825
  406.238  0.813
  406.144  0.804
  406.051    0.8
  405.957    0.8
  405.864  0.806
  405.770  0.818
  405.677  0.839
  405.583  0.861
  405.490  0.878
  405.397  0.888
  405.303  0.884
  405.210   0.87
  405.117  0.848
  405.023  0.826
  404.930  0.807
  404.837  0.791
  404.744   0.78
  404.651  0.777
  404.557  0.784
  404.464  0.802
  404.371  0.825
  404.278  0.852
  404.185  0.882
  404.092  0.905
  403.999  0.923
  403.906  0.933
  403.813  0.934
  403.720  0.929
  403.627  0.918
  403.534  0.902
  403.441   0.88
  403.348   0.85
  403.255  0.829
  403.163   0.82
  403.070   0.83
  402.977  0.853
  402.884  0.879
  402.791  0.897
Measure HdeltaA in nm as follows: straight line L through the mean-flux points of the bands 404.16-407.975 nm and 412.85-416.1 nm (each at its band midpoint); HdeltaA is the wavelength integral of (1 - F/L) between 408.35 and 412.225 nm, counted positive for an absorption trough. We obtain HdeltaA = 0.29 nm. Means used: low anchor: 0.834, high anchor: 0.865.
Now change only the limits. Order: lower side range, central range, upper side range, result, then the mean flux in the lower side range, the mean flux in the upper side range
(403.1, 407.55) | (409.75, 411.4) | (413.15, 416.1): 0.255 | 0.848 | 0.867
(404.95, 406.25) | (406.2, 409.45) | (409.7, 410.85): -0.244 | 0.838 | 0.719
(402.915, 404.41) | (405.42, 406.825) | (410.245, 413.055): 0.020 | 0.879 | 0.796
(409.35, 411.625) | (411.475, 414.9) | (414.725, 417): -0.306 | 0.744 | 0.853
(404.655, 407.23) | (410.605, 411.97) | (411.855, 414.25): 0.147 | 0.841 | 0.878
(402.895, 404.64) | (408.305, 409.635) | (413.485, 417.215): 0.052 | 0.868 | 0.866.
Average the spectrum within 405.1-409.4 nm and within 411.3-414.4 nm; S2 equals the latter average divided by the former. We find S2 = 1.03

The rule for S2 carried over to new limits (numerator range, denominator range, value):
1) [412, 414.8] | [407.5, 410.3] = 1.08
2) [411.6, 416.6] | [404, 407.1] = 1.02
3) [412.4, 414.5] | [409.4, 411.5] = 1.19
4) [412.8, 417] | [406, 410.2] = 1.05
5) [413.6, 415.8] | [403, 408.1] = 1.02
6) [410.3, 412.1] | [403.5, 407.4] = 0.90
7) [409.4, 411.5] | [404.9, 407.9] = 0.88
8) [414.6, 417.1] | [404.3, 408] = 1.03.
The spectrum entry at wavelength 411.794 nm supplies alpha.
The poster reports 0.853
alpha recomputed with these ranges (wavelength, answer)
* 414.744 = 0.881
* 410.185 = 0.733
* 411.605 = 0.834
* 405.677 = 0.839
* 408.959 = 0.875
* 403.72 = 0.929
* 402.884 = 0.879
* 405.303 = 0.884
